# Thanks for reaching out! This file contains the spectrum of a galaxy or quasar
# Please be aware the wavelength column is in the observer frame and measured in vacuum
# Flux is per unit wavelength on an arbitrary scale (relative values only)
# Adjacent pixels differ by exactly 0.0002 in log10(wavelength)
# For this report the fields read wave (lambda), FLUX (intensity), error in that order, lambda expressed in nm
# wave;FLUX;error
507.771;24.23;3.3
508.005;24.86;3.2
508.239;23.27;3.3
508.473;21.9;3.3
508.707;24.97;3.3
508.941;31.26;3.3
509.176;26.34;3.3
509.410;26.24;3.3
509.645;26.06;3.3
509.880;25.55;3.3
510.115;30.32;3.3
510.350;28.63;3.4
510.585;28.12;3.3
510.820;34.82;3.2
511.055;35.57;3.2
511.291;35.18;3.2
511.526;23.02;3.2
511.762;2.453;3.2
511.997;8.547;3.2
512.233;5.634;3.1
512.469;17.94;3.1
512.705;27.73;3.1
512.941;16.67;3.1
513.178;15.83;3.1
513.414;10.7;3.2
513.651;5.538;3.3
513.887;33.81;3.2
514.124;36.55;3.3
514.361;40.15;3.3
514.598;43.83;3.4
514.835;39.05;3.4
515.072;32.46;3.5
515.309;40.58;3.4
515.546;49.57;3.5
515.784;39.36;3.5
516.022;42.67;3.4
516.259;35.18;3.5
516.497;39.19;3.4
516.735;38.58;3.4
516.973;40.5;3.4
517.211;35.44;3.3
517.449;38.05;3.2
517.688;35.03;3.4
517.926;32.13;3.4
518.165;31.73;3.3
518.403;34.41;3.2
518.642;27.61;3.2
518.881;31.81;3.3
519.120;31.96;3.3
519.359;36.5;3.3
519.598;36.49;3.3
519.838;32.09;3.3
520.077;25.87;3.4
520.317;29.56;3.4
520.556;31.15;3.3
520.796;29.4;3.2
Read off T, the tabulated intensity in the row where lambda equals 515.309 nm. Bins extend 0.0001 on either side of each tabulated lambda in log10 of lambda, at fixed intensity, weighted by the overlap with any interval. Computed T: 40.58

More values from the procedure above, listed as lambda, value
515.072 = 32.46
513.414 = 10.7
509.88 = 25.55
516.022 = 42.67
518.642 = 27.61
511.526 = 23.02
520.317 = 29.56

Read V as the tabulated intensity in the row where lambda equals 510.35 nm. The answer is 28.63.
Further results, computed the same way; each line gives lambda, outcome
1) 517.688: 35.03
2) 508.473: 21.9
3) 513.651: 5.538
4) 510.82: 34.82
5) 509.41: 26.24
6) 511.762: 2.453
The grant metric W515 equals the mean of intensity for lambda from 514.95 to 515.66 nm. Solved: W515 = 40.8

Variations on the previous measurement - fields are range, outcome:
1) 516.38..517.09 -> 39.4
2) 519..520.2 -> 32.6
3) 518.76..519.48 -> 33.4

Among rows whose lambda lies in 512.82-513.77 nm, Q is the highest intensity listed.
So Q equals 16.67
